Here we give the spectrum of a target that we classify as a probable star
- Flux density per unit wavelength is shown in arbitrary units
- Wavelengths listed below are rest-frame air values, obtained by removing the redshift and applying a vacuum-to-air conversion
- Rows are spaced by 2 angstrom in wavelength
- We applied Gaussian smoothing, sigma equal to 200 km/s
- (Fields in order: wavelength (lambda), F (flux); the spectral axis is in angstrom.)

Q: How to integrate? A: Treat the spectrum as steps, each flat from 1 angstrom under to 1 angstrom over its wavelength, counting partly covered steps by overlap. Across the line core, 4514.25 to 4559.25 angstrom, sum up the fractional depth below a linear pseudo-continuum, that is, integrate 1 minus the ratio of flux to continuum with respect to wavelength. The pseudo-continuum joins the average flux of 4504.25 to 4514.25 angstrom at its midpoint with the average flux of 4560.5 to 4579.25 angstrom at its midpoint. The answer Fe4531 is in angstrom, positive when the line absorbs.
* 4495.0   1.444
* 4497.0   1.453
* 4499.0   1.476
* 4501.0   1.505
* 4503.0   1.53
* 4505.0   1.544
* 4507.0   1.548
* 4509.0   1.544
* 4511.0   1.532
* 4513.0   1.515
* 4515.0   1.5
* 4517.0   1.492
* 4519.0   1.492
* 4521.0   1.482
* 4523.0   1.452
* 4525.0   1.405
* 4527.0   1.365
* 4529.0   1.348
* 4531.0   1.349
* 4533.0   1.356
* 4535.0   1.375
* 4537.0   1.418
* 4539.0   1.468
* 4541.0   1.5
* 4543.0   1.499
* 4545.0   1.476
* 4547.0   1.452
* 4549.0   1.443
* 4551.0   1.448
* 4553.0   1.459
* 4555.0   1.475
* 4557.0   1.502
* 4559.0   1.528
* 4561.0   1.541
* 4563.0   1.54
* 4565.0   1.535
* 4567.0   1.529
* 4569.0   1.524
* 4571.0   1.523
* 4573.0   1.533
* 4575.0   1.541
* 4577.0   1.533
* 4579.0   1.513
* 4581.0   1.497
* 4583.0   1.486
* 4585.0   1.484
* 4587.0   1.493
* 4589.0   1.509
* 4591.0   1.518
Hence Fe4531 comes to 2.6 angstrom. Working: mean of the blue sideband 1.54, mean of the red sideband 1.53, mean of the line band 1.45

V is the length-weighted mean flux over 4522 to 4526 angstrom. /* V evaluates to 1.43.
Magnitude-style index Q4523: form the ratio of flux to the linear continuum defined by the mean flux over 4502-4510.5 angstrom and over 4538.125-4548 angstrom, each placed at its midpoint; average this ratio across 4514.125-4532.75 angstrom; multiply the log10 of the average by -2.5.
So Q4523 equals 0.06 mag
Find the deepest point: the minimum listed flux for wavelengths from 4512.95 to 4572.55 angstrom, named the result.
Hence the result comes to 1.348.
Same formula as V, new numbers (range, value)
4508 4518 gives 1.52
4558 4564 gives 1.54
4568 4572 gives 1.52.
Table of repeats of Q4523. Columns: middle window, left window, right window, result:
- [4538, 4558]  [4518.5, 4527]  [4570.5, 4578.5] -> 0.011 mag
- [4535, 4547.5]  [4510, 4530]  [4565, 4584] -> 0.015 mag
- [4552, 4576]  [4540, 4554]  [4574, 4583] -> -0.018 mag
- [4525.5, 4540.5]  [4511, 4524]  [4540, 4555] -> 0.070 mag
